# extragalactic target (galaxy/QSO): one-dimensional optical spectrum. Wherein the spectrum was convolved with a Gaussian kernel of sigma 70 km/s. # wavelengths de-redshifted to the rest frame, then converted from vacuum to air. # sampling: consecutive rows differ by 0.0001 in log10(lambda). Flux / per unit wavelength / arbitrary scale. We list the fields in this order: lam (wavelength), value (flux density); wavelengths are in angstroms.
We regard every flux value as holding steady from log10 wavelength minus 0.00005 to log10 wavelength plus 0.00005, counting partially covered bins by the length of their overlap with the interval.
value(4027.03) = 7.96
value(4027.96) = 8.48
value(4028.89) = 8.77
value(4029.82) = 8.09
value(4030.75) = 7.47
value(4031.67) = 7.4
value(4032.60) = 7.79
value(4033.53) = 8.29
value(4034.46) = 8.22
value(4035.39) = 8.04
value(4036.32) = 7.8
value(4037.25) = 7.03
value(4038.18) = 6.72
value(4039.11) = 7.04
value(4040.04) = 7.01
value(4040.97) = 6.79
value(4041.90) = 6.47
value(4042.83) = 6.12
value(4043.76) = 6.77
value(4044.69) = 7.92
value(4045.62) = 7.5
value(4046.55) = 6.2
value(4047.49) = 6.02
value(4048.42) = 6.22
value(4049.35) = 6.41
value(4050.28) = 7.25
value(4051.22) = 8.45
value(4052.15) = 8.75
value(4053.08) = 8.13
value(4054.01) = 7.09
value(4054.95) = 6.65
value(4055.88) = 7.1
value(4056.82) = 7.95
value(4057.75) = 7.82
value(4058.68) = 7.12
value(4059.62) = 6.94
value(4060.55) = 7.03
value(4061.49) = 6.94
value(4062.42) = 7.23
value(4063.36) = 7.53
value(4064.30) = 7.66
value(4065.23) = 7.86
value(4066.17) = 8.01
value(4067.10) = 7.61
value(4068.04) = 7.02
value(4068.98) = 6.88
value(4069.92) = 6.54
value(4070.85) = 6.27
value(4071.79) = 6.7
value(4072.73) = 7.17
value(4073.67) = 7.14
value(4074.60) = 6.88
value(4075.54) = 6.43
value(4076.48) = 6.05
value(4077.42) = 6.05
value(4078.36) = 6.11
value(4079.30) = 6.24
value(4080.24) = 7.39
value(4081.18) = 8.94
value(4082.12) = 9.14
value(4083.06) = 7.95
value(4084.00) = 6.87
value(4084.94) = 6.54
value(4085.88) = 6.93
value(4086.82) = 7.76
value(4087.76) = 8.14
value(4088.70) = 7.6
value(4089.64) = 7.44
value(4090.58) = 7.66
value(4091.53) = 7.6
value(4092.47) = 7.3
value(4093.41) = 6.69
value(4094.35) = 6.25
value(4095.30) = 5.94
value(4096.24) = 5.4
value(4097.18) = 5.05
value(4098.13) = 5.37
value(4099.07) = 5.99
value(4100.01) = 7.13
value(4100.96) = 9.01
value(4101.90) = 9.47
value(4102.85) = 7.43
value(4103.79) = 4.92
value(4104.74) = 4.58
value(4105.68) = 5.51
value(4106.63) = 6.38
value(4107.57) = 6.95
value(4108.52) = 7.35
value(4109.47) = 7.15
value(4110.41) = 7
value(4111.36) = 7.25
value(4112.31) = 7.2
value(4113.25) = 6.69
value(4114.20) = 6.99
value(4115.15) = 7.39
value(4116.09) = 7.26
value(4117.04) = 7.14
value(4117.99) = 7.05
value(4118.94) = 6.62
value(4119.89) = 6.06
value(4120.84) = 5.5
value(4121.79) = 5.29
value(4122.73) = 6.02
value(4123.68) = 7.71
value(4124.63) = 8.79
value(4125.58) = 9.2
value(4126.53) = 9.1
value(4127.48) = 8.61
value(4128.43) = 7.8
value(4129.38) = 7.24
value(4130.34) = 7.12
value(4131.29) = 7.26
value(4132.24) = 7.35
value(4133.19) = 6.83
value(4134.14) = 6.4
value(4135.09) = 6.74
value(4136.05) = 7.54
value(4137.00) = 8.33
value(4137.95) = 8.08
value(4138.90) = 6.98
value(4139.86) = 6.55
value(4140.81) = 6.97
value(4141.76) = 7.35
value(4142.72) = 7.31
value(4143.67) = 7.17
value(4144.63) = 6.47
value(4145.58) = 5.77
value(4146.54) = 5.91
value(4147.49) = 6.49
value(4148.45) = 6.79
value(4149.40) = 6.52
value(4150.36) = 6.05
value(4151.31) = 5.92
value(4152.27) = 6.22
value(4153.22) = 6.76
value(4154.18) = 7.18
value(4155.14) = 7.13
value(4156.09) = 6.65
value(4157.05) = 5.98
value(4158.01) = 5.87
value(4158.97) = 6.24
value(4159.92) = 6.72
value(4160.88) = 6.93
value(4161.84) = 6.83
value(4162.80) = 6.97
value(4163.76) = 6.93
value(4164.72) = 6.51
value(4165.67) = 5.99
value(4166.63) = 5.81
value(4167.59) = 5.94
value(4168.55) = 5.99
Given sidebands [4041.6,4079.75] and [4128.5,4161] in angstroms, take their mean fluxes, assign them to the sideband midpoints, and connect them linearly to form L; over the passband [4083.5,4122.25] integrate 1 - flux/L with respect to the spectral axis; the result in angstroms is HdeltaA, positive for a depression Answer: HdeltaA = 0.8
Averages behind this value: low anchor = 7.03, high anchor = 6.8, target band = 6.78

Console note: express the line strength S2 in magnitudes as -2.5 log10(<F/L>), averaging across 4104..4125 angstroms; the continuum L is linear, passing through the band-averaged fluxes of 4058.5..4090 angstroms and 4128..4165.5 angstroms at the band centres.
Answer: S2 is 0.04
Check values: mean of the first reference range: 7.18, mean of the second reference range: 6.81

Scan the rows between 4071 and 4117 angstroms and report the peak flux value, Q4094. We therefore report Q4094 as 9.47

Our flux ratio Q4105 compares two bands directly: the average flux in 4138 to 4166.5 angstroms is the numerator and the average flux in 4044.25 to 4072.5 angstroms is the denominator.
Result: 0.9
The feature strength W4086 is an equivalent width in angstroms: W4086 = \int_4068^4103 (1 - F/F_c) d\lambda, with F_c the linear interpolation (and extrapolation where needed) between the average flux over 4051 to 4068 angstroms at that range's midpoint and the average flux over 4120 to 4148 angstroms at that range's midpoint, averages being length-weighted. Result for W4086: 1.8 angstroms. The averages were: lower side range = 7.52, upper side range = 7.15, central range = 7.01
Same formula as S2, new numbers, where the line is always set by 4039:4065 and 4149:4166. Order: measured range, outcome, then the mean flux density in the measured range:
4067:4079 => 0.06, 6.64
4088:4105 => 0.02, 6.76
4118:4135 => -0.08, 7.22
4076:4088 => -0.04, 7.22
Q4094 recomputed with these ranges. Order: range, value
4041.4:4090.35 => 9.14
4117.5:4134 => 9.2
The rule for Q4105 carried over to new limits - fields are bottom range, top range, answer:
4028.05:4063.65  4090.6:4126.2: 0.93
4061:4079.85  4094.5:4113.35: 0.95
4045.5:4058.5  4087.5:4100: 0.92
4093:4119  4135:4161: 1.01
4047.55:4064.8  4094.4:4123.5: 0.90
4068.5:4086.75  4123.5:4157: 1.02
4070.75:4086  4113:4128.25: 1.03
